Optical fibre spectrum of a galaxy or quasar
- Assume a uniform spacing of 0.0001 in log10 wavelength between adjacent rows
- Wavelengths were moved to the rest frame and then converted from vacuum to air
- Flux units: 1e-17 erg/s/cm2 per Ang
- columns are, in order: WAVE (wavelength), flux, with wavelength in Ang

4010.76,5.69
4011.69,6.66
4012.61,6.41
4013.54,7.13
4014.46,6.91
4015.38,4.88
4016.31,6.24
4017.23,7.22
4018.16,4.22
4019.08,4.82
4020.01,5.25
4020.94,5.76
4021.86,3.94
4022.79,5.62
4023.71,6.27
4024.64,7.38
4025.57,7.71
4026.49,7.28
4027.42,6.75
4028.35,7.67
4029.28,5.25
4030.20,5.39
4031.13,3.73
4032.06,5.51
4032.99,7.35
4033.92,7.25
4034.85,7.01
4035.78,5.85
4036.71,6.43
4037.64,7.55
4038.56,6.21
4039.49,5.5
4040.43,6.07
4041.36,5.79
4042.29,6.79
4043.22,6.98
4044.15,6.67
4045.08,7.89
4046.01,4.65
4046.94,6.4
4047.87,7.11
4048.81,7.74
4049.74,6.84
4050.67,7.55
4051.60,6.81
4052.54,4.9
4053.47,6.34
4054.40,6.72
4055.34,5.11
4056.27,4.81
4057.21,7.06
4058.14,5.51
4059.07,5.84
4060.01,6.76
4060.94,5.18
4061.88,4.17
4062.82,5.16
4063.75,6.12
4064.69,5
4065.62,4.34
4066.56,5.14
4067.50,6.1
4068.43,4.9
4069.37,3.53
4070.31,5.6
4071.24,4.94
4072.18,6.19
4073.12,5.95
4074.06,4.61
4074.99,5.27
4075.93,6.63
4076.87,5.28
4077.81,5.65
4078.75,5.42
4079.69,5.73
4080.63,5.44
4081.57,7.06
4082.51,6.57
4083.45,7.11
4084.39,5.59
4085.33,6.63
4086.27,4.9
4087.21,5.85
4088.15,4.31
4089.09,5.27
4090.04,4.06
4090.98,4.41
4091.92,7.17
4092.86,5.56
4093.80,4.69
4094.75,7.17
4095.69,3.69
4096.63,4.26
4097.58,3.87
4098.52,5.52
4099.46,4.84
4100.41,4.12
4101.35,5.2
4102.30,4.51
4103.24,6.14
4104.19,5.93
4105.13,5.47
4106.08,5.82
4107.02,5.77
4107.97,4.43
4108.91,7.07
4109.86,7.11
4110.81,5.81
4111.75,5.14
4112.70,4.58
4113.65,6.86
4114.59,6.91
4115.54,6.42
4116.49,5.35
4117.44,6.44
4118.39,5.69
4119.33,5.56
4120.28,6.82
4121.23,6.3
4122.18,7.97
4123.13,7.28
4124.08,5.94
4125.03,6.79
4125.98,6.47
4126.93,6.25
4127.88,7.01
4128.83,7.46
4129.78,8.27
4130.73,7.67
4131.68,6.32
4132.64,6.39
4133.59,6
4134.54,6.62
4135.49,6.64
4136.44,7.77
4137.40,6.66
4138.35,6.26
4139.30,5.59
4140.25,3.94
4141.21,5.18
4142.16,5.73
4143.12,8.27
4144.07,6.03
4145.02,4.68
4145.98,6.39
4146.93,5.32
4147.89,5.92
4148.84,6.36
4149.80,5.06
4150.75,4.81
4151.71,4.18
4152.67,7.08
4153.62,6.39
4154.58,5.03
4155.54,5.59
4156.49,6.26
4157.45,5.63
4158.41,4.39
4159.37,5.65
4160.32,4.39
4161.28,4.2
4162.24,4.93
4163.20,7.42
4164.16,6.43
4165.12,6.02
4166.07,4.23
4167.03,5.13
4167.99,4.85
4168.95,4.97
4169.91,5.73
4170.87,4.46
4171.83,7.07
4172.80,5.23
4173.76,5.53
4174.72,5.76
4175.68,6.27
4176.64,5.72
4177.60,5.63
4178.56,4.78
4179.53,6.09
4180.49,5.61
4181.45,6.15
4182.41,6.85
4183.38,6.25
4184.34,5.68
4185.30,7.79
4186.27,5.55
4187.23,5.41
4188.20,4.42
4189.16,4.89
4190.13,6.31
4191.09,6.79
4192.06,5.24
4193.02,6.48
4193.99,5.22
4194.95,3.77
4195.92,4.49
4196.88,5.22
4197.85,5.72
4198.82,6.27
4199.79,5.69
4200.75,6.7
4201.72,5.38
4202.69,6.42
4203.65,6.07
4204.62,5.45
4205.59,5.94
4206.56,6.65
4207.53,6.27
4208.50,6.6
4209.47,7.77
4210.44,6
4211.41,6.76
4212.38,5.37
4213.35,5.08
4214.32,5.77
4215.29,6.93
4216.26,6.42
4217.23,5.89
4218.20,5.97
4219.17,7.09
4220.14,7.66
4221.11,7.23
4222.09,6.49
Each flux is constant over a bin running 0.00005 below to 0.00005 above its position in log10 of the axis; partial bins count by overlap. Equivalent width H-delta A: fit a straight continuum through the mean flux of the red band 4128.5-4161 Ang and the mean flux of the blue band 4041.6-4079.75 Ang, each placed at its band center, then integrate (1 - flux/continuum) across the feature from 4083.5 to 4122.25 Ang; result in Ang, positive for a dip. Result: 2.1 Ang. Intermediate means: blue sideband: 5.84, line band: 5.58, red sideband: 5.98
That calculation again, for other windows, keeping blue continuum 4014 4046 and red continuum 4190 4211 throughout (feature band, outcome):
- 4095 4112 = 2.2 Ang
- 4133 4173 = 2.1 Ang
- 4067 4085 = 1.3 Ang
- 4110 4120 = 0.2 Ang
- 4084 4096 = 1.5 Ang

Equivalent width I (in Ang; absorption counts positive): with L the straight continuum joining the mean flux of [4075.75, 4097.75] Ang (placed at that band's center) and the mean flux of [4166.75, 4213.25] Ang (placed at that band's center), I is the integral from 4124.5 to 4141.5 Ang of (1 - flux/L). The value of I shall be -2.7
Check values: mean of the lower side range 5.52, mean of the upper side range 5.8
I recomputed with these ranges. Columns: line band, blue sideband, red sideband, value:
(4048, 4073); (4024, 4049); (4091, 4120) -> 1.83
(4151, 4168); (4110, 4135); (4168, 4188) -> 1.62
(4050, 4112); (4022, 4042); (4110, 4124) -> 7.33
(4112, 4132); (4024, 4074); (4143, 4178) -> -2.91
